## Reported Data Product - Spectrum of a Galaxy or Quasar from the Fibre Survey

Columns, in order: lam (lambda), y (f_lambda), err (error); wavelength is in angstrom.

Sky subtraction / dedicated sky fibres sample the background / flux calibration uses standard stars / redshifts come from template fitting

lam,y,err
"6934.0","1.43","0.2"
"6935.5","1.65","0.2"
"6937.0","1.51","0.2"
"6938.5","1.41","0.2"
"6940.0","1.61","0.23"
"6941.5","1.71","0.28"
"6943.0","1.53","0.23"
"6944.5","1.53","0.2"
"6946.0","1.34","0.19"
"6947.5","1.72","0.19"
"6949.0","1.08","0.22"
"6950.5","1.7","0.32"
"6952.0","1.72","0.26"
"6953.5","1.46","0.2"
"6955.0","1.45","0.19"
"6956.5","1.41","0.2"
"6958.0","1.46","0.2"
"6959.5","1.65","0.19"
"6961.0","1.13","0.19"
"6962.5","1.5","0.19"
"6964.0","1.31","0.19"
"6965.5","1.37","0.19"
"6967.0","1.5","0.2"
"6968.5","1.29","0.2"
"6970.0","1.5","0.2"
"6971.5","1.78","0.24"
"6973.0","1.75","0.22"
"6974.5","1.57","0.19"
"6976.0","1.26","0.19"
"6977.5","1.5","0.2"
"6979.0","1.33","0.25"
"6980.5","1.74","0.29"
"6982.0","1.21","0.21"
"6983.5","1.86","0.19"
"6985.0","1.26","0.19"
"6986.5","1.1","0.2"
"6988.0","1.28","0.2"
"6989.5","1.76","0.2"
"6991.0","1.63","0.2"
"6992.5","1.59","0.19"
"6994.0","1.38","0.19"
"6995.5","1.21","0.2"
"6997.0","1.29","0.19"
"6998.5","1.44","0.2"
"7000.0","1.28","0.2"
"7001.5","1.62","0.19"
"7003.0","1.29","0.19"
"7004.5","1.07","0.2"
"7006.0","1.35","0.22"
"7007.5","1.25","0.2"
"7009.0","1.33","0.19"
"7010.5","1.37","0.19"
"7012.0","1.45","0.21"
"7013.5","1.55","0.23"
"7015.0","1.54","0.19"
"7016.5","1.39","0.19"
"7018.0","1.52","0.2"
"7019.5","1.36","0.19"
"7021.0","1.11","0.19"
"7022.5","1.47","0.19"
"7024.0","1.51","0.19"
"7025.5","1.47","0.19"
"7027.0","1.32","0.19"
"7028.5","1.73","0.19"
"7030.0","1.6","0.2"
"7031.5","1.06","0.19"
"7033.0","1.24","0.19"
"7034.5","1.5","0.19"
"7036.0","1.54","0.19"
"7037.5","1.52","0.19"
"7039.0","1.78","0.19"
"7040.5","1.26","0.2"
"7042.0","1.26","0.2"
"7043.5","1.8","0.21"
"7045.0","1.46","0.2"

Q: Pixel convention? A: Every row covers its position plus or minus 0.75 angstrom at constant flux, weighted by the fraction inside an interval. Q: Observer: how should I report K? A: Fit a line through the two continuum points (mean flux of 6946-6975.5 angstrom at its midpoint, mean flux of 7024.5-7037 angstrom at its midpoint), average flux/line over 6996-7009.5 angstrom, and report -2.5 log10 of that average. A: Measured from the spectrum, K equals 0.10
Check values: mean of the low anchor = 1.49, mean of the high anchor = 1.44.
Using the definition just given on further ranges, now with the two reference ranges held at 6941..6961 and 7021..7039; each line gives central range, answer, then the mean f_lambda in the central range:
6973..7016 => 0.04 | 1.42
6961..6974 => 0.01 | 1.48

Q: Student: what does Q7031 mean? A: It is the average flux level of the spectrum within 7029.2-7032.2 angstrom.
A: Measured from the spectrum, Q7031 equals 1.34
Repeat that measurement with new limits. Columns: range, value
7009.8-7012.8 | 1.41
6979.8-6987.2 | 1.43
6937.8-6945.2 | 1.56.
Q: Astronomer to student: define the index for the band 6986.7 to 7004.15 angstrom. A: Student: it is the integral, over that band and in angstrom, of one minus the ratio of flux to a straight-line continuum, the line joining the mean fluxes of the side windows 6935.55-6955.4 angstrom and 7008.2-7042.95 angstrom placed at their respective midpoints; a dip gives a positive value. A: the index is 0.6 angstrom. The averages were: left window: 1.53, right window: 1.43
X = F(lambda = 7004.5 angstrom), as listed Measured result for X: 1.07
